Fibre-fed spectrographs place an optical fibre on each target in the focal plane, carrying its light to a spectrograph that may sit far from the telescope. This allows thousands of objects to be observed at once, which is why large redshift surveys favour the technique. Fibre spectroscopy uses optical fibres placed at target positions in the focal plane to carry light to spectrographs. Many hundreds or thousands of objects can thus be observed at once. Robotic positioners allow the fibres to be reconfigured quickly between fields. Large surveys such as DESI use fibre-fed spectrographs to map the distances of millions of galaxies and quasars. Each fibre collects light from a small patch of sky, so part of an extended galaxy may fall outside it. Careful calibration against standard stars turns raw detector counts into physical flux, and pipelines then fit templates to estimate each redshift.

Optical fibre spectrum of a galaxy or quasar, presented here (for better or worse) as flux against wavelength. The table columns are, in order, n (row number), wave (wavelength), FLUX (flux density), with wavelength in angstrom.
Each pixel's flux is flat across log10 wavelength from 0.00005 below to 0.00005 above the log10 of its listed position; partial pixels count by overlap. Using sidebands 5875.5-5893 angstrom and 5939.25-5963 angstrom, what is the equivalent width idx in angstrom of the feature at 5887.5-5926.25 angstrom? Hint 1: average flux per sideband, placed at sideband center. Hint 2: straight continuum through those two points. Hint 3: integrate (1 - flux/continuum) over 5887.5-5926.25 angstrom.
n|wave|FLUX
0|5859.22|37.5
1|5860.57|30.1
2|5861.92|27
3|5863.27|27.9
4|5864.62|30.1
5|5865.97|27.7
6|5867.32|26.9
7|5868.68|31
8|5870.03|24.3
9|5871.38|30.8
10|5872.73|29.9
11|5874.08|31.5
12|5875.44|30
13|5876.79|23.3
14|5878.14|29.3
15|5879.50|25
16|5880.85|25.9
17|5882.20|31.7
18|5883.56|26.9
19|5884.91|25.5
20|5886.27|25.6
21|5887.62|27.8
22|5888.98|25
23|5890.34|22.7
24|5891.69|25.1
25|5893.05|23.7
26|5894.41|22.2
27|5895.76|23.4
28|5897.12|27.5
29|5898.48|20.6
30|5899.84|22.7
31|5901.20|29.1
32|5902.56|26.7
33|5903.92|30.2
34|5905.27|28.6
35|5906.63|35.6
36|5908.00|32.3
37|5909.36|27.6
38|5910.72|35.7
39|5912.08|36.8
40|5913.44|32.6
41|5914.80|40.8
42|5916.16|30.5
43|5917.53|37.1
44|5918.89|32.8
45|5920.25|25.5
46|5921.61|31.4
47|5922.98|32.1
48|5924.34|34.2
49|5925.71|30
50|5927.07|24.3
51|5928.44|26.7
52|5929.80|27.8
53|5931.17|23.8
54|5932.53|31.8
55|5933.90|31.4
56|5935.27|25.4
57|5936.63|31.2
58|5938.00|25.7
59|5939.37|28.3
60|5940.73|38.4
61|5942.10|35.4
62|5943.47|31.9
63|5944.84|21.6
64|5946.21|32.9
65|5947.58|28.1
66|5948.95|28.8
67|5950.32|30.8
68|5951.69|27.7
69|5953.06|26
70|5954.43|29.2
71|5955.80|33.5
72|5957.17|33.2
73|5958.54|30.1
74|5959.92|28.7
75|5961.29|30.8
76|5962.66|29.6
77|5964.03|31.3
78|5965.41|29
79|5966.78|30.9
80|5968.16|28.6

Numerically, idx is -2.4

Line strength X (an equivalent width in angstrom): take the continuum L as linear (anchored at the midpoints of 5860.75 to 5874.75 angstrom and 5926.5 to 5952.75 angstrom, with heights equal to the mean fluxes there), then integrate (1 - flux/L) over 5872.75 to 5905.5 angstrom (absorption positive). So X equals 2.9 angstrom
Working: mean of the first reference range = 28.8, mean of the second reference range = 29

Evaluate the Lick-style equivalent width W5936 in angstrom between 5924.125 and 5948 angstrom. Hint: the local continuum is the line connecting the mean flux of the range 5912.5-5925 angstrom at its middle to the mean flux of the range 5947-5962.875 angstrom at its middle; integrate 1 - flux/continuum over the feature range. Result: 1.6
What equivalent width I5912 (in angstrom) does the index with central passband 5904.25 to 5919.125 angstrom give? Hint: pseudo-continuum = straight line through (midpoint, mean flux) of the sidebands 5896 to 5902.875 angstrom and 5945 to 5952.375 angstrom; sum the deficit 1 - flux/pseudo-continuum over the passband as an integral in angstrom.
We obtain -4.3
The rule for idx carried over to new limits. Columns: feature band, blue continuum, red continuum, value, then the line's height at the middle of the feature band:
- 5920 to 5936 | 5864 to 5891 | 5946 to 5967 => 0.2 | 29.1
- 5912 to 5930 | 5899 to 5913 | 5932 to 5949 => -0.7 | 30.3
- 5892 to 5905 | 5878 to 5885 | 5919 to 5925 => 1.7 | 28.9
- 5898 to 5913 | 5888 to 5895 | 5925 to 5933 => -2.7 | 25.2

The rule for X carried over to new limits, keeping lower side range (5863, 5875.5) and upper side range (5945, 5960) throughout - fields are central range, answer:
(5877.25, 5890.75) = 1.2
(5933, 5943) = -0.4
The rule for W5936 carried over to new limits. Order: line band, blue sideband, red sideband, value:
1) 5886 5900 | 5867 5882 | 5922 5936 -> 2.04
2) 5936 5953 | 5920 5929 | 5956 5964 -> 0.13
